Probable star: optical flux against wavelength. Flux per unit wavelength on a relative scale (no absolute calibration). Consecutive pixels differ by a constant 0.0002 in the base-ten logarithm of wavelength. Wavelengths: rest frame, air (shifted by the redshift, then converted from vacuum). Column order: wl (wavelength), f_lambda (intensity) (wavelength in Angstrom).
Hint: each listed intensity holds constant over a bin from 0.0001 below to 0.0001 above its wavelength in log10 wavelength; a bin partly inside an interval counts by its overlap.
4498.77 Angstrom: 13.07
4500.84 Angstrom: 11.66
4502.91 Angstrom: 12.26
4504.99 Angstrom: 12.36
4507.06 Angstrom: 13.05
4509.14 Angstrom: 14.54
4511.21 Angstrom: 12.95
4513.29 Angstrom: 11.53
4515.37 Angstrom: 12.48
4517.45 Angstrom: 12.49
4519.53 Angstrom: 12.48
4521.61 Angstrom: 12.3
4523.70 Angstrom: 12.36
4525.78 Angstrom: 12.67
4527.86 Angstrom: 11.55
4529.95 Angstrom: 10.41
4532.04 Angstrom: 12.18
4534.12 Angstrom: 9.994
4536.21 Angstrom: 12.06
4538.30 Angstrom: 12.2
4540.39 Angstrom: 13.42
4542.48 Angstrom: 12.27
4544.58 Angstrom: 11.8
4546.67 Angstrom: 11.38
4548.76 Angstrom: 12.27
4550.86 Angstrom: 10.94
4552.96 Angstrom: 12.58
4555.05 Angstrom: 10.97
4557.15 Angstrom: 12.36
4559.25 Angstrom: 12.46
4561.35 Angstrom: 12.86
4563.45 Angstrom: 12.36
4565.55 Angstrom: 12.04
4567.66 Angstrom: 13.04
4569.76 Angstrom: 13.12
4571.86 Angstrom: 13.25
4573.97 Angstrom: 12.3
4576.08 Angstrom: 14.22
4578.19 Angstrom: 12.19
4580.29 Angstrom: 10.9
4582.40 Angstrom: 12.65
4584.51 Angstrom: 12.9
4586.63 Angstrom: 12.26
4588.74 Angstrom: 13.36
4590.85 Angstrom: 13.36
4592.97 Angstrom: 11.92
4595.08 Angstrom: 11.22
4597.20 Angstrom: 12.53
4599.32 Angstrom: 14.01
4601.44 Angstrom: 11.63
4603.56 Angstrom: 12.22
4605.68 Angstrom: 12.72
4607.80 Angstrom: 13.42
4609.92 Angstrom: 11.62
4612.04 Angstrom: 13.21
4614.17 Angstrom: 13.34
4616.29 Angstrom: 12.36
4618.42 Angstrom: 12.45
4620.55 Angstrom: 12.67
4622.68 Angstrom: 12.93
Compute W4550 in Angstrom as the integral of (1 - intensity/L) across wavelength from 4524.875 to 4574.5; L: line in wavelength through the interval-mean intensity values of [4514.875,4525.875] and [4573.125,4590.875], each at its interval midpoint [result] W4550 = 1.75 Angstrom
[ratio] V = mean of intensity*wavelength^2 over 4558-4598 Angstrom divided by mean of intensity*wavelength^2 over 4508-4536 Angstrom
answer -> 1.06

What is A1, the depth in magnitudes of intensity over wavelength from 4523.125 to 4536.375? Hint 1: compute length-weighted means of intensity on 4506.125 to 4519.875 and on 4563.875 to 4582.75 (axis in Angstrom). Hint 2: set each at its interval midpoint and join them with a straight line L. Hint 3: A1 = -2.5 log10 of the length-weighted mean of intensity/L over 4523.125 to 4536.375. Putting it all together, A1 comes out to 0.107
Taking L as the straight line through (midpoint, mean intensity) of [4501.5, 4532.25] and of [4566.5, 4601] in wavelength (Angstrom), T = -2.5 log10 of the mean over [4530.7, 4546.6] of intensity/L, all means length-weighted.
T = 0.05 mag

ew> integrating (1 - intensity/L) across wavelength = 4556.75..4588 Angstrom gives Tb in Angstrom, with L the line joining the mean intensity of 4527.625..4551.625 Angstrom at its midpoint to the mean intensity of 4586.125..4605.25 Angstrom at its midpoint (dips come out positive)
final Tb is -1.1 Angstrom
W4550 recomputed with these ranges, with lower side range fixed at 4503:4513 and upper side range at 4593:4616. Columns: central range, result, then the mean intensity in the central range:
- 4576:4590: 0.1 Angstrom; 12.5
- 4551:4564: 0.6 Angstrom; 12.2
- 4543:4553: 0.8 Angstrom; 11.7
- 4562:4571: 0.1 Angstrom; 12.7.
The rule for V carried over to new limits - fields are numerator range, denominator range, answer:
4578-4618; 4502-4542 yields 1.05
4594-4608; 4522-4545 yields 1.08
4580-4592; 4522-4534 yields 1.11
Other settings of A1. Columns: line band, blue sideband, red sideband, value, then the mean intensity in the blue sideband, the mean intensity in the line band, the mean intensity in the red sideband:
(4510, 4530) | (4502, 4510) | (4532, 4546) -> 0.03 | 13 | 12.2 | 12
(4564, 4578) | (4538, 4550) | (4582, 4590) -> -0.03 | 12.2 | 12.9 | 12.8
